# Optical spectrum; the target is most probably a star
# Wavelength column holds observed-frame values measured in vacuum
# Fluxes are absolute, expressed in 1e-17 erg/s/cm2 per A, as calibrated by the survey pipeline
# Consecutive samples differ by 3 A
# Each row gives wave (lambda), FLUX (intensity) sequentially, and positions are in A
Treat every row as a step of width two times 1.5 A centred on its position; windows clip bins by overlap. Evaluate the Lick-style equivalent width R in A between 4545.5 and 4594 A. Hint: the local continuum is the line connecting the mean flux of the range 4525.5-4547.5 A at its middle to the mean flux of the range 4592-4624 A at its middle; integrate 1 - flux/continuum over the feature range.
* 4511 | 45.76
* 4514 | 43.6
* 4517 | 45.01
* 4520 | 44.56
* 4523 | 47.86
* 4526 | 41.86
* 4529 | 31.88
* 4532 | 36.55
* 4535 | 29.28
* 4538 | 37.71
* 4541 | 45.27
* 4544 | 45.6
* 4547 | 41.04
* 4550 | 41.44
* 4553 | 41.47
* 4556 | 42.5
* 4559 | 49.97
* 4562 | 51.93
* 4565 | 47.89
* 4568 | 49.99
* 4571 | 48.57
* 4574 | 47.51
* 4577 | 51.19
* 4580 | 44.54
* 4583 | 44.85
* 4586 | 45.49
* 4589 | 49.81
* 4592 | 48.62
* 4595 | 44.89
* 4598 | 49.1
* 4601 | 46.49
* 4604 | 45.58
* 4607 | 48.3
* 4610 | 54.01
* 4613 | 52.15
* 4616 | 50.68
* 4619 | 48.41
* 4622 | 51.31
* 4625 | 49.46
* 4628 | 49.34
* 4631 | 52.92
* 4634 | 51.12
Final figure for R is -3.7 A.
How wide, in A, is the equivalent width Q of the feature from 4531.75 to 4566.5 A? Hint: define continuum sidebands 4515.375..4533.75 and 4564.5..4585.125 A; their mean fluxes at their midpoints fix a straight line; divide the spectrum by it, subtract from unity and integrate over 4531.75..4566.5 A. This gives 1.3 A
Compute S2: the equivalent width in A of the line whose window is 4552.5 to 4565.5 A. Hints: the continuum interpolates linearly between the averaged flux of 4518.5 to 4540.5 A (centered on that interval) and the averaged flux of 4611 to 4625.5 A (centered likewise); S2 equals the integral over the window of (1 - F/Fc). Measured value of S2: -1.3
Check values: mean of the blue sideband 38.8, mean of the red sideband 50.6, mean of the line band 47.1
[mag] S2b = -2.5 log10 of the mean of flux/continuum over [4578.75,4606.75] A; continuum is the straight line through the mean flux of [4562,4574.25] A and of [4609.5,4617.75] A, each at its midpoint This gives 0.09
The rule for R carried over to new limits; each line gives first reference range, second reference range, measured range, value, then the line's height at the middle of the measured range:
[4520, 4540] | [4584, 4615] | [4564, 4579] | -1.56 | 44.3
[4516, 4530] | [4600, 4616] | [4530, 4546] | 1.85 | 43.7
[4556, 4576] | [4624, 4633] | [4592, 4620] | 0.66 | 50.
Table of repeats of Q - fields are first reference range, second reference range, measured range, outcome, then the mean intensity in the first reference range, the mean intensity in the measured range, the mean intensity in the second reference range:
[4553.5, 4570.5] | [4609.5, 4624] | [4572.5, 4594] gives 0.8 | 48.1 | 47.4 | 51.1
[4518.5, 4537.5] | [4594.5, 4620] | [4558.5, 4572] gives -1.9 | 38.6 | 49.7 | 49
